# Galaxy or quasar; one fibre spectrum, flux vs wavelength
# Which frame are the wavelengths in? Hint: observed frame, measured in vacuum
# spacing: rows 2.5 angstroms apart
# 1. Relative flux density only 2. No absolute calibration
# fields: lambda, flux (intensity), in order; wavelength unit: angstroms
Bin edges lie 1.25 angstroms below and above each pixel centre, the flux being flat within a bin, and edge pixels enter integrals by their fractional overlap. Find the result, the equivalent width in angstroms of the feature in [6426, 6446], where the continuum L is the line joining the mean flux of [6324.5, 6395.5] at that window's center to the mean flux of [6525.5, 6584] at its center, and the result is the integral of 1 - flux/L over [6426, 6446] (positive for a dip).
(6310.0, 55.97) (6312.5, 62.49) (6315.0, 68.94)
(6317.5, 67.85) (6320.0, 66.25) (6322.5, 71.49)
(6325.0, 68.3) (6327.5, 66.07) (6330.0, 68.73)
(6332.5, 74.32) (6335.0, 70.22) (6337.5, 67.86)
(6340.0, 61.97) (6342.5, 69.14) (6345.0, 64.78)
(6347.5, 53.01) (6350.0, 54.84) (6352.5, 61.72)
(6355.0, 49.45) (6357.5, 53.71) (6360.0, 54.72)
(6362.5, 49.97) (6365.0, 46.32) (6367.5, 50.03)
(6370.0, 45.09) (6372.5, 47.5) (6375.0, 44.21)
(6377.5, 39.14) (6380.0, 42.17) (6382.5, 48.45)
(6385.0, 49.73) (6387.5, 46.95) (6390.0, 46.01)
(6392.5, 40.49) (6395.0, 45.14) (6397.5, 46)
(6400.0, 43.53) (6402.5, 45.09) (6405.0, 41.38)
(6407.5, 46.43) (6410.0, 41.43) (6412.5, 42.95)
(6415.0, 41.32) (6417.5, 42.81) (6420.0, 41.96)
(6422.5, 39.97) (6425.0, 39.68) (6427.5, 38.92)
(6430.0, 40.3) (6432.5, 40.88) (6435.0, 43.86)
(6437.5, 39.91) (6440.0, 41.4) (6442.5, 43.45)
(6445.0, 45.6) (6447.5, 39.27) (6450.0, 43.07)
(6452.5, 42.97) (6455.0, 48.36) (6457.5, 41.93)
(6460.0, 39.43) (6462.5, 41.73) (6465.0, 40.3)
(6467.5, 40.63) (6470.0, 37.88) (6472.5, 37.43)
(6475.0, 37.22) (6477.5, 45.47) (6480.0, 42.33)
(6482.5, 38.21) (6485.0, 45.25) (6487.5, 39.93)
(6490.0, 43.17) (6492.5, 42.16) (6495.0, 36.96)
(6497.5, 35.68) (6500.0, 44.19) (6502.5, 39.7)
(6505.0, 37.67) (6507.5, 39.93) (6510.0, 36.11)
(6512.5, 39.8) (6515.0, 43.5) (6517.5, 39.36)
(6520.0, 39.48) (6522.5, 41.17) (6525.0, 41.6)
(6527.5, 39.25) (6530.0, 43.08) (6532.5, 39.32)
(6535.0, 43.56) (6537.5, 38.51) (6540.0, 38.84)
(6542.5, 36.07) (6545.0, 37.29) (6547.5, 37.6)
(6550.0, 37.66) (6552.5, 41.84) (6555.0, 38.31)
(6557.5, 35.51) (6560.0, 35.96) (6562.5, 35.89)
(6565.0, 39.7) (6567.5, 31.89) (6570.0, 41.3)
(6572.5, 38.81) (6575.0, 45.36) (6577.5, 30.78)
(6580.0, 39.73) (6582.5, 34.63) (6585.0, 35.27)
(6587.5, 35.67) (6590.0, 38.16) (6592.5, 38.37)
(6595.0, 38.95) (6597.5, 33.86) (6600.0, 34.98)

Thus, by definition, 2.7 angstroms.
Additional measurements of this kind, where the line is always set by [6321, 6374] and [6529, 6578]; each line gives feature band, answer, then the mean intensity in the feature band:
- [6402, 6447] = 8.4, 42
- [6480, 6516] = 3.2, 40.2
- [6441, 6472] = 4.1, 41.9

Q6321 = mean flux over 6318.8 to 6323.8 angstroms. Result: 68.9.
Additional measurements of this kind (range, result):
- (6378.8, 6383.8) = 45.4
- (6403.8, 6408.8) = 43.9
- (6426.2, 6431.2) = 39.6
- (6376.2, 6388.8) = 45.3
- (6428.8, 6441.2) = 41.3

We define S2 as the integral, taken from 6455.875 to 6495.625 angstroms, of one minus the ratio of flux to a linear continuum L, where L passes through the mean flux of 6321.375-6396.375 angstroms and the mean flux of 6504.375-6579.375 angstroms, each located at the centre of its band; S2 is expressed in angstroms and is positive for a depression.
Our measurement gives 3.5 angstroms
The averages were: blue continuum 55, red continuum 38.9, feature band 40.8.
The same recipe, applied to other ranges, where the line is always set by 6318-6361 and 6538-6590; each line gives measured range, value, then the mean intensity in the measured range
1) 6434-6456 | 3.5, 43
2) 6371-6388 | 3.9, 45.4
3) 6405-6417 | 2.7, 42.8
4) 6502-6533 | 2.0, 40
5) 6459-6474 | 2.8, 39.5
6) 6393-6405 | 2.6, 44.3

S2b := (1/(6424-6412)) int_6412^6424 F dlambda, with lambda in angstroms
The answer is 41.7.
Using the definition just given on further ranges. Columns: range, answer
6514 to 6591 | 38.5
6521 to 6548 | 39.7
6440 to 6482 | 41.6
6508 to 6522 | 39.7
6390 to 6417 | 43.5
